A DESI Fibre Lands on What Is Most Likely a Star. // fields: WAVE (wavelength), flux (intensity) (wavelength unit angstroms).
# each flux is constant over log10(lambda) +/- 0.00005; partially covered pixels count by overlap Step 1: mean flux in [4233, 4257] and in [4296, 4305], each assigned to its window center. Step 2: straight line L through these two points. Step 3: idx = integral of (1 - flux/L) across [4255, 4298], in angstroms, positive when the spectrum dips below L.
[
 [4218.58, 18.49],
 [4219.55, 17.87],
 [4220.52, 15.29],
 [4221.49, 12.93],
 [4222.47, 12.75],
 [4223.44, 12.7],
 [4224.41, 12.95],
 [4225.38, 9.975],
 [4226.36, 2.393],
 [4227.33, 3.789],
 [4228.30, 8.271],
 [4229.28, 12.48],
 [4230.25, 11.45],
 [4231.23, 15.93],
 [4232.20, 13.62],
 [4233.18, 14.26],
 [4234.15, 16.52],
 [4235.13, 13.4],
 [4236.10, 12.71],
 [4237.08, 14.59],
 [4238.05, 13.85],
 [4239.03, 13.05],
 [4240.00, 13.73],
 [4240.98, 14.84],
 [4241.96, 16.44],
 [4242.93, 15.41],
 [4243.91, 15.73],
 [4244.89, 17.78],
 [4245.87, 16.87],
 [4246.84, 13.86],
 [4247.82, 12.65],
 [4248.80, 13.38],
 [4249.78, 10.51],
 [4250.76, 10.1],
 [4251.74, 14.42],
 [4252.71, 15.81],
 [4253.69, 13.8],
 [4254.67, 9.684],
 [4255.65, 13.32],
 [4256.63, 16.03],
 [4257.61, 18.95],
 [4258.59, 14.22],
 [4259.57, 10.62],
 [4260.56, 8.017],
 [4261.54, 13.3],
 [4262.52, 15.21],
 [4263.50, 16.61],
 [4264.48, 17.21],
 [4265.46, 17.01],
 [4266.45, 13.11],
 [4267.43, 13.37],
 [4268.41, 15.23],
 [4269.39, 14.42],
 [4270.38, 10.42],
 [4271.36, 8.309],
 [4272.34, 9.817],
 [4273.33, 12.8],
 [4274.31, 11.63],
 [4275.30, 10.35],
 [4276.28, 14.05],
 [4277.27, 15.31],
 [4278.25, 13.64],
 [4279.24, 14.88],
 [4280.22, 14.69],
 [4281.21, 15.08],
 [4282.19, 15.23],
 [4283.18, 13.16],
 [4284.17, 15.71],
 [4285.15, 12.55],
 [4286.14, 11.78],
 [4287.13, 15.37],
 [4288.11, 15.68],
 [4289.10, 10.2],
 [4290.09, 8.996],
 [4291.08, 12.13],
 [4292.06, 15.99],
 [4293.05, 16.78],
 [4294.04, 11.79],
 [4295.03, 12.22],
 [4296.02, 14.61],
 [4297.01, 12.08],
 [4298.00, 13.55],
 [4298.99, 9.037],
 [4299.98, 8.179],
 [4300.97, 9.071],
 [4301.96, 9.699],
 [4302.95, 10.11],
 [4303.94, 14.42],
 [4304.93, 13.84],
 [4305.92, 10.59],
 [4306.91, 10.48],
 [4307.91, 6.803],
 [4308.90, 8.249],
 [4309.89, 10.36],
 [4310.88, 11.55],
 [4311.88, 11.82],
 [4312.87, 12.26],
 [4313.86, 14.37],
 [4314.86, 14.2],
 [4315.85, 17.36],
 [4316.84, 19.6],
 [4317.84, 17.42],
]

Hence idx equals -3.8 angstroms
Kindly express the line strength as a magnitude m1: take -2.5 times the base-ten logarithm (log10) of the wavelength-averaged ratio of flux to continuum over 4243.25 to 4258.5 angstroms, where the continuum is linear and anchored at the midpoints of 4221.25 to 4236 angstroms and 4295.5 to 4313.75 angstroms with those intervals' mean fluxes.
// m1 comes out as -0.239 mag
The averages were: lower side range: 11.6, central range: 14.2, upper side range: 11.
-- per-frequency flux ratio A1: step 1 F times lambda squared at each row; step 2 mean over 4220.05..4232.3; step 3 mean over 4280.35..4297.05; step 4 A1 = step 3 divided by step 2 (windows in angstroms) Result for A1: 1.27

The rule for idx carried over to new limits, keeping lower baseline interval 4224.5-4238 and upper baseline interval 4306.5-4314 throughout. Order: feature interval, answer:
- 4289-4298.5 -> -1.9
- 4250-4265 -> -3.3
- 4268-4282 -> -2.4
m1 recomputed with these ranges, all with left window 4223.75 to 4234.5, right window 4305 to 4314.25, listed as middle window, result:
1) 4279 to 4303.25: -0.17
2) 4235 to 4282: -0.25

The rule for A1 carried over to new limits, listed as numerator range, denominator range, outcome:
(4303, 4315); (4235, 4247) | 0.79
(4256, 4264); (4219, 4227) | 1.20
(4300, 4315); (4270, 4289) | 0.85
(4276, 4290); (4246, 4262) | 1.08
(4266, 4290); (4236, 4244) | 0.92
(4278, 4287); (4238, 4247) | 0.94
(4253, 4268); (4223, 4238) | 1.21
